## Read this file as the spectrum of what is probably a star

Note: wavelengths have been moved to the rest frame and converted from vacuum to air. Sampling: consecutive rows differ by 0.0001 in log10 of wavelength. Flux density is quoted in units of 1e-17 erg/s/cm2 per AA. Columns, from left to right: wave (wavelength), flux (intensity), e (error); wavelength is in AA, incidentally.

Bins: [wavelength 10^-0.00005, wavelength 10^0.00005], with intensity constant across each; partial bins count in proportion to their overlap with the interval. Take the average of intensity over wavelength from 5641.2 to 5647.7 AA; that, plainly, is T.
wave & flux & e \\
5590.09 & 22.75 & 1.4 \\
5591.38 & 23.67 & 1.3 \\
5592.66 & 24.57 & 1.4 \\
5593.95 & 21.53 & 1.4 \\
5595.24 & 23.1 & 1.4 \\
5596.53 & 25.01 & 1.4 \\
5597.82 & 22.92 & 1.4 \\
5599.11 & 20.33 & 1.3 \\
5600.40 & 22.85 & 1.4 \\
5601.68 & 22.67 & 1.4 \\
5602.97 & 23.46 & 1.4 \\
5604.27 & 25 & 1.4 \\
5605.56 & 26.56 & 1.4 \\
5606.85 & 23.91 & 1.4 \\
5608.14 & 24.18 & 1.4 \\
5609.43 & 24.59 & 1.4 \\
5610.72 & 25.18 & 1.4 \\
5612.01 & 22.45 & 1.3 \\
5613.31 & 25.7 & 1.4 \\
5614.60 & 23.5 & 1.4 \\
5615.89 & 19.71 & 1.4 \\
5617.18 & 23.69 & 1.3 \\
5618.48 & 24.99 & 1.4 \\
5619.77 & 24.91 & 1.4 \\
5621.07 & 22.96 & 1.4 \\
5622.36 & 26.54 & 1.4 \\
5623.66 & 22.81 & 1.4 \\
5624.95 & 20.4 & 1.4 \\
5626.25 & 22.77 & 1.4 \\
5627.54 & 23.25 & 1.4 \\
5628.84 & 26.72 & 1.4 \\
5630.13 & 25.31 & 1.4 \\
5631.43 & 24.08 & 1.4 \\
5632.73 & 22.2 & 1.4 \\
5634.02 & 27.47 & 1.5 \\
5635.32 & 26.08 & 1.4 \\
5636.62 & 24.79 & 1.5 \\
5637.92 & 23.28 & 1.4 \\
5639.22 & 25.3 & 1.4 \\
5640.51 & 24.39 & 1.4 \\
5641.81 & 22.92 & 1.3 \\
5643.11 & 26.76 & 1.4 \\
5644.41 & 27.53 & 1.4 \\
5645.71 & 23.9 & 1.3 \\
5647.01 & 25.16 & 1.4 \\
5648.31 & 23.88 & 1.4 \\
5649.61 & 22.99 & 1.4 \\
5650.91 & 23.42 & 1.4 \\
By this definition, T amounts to 25.3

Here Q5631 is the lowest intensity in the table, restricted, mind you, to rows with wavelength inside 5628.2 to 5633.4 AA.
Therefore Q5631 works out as 22.2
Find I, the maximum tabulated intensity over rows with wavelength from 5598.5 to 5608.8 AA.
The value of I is 26.56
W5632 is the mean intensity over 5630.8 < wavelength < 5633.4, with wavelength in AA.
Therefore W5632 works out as 23.2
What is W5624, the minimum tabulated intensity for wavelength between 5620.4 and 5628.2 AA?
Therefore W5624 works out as 20.4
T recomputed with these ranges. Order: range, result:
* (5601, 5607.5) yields 24.3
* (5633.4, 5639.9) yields 25.4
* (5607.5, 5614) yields 24.4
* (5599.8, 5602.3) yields 22.8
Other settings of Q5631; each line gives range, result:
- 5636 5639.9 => 23.28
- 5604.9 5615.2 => 22.45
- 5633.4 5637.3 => 24.79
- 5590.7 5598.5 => 21.53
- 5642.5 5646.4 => 23.9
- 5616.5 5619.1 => 23.69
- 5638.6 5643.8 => 22.92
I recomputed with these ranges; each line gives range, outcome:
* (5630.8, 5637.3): 27.47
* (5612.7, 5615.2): 25.7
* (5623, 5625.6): 22.81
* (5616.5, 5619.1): 24.99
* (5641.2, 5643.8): 26.76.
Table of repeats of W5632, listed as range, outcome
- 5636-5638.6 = 24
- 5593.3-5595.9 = 22.3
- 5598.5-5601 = 21.6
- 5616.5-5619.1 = 24.2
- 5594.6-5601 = 22.8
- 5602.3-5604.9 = 24.1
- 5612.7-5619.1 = 23.5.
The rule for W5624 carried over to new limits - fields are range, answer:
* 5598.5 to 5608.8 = 20.33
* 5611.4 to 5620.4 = 19.71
